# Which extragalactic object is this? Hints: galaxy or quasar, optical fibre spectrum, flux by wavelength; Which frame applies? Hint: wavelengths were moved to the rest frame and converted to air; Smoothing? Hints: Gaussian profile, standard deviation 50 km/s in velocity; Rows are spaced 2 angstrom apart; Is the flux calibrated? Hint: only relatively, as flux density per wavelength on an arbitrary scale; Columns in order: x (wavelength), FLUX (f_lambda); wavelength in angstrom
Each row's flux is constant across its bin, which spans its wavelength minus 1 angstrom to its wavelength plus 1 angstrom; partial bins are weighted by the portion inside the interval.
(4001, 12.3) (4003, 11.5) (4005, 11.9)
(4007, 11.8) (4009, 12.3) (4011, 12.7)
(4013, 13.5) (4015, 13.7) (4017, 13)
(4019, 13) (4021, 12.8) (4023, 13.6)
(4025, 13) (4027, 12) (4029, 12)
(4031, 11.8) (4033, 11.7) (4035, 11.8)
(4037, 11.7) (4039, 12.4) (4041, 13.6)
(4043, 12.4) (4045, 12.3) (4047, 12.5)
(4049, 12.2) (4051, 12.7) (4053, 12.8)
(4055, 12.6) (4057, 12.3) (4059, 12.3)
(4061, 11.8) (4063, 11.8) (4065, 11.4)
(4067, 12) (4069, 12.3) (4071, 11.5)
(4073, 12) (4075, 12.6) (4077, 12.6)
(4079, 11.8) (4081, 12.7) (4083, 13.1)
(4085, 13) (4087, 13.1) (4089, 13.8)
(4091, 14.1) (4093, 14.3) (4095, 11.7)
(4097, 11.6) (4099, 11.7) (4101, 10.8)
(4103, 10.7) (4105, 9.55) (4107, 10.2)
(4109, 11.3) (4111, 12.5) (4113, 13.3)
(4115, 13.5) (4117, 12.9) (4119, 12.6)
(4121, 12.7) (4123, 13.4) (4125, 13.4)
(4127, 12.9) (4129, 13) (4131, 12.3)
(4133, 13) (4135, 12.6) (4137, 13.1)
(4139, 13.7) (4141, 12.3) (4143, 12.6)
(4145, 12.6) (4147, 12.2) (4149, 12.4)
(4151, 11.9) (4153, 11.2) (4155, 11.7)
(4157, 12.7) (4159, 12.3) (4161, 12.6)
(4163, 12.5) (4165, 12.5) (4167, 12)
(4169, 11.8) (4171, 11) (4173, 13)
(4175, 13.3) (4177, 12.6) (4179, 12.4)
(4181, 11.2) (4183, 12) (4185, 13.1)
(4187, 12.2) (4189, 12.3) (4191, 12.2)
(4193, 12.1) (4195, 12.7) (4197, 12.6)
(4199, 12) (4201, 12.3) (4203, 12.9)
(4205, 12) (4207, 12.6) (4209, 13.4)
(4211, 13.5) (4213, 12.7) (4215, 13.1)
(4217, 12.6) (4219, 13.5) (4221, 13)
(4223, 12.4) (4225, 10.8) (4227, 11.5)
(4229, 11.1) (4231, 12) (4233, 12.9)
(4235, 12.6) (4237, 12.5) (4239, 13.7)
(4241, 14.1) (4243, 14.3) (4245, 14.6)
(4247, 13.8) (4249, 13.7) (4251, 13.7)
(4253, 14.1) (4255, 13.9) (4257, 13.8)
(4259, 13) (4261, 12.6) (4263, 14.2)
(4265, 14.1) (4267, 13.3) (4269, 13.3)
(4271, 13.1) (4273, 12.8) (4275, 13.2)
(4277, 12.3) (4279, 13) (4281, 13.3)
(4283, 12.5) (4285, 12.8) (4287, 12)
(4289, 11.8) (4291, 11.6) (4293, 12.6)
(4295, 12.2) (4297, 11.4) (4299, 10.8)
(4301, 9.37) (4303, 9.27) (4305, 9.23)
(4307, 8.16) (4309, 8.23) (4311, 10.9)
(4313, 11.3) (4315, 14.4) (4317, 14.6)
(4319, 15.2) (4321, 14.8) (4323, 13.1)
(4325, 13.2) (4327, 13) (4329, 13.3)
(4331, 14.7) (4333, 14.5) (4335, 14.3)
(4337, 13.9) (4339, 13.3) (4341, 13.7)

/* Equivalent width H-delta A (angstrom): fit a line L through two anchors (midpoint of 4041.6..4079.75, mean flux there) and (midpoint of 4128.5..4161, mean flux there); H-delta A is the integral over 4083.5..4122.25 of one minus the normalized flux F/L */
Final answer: 0.15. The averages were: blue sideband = 12.2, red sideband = 12.5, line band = 12.3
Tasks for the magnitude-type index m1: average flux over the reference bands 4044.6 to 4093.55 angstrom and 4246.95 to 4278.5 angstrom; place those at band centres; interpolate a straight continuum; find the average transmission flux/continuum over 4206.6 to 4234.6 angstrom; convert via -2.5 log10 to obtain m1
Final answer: 0.06 mag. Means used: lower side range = 12.5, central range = 12.5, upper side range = 13.4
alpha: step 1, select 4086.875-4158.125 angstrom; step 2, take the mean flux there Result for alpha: 12.4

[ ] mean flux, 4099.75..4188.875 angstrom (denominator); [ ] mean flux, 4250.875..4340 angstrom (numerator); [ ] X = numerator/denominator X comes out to 1.03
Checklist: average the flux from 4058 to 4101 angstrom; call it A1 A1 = 12.4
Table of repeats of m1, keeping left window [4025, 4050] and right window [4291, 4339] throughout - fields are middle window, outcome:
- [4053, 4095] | -0.03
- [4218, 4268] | -0.08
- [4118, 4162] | -0.03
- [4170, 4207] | -0.01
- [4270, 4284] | -0.05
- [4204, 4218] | -0.05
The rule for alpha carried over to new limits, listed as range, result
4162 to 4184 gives 12.2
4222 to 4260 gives 13.1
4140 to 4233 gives 12.3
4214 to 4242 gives 12.6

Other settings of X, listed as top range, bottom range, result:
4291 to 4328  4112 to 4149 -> 0.91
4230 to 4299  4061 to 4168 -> 1.05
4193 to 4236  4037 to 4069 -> 1.01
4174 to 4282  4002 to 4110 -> 1.05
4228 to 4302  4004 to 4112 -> 1.05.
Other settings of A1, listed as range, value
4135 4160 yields 12.4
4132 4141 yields 13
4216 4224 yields 12.9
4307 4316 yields 10.9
